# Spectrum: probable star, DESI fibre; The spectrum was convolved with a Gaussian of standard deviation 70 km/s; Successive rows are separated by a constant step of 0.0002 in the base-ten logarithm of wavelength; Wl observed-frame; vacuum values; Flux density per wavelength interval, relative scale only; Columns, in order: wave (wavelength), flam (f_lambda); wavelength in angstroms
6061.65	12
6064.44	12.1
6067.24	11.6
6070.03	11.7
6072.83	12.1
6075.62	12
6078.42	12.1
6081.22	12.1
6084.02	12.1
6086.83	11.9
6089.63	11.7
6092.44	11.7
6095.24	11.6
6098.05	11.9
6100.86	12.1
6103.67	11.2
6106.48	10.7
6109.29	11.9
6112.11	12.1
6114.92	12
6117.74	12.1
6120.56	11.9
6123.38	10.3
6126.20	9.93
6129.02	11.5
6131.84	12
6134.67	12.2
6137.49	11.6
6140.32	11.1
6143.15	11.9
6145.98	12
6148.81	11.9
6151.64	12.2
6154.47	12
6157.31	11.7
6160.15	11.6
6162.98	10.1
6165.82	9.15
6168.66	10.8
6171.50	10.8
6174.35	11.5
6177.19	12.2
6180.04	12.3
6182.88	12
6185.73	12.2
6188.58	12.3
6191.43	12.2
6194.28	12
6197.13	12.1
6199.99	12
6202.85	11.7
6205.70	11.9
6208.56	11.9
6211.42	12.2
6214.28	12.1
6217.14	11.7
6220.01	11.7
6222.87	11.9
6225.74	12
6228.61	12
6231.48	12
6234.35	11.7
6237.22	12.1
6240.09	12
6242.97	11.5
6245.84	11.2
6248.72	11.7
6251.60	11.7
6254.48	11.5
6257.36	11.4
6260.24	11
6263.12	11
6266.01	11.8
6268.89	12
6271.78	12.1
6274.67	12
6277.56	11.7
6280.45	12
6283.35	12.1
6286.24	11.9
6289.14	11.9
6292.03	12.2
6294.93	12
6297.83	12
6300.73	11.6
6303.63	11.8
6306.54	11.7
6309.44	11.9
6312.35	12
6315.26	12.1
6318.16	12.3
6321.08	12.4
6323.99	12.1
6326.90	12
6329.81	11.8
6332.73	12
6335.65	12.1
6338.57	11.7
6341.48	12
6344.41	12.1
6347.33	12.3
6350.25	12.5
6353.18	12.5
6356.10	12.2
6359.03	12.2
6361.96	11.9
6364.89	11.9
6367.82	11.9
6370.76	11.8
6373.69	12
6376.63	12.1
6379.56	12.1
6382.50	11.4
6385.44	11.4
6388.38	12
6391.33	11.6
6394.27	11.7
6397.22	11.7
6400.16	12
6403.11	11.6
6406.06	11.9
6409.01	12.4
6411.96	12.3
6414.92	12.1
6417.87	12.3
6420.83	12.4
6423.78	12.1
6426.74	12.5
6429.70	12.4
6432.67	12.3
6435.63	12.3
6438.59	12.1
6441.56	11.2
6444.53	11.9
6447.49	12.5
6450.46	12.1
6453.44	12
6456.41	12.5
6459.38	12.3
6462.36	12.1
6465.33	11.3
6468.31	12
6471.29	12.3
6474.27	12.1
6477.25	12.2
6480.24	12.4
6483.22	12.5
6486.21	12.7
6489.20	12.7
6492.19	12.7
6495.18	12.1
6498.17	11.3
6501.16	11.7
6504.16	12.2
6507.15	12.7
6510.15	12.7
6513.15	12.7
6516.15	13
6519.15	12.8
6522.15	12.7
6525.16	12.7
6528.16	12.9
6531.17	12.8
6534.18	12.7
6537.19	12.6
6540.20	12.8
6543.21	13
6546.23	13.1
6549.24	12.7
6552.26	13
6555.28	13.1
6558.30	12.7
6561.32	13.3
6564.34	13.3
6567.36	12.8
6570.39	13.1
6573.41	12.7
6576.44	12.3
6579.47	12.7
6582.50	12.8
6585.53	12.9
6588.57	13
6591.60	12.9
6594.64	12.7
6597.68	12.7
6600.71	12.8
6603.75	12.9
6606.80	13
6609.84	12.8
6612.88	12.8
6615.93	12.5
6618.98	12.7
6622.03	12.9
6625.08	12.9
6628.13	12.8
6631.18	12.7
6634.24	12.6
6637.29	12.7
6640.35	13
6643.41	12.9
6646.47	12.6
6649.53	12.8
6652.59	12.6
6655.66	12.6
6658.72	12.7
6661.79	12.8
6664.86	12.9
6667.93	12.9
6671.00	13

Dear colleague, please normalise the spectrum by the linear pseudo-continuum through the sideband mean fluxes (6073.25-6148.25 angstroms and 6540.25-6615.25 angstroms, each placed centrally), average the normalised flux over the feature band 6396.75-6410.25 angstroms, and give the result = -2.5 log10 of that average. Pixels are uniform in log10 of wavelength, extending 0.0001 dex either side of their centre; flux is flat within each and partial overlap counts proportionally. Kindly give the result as 0.044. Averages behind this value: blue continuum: 11.7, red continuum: 12.9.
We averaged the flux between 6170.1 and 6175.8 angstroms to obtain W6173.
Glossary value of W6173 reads 11.2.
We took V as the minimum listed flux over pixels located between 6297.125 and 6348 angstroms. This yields 11.6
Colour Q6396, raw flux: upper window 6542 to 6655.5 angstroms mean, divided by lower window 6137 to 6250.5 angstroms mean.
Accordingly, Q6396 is 1.1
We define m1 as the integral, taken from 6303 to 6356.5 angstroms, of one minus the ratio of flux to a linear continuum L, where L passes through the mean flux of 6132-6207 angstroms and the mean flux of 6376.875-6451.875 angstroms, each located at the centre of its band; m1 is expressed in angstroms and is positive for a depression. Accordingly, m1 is -0.8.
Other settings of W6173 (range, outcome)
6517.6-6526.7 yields 12.7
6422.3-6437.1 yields 12.3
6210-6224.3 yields 11.9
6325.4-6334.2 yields 11.9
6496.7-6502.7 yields 11.5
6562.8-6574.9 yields 13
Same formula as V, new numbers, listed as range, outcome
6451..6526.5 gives 11.3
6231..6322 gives 11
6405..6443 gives 11.2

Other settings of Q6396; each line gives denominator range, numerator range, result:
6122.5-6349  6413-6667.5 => 1.07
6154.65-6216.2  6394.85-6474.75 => 1.04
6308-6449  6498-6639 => 1.06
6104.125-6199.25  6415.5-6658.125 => 1.09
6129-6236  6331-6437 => 1.03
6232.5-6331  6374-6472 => 1.02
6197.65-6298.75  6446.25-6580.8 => 1.06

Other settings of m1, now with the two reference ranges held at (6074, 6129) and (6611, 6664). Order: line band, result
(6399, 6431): 0.27 angstroms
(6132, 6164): 0.12 angstroms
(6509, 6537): -0.59 angstroms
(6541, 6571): -1.02 angstroms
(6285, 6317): 0.35 angstroms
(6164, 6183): 1.00 angstroms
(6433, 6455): 0.56 angstroms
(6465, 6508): 0.78 angstroms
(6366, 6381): 0.28 angstroms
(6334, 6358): -0.05 angstroms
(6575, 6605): -0.29 angstroms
